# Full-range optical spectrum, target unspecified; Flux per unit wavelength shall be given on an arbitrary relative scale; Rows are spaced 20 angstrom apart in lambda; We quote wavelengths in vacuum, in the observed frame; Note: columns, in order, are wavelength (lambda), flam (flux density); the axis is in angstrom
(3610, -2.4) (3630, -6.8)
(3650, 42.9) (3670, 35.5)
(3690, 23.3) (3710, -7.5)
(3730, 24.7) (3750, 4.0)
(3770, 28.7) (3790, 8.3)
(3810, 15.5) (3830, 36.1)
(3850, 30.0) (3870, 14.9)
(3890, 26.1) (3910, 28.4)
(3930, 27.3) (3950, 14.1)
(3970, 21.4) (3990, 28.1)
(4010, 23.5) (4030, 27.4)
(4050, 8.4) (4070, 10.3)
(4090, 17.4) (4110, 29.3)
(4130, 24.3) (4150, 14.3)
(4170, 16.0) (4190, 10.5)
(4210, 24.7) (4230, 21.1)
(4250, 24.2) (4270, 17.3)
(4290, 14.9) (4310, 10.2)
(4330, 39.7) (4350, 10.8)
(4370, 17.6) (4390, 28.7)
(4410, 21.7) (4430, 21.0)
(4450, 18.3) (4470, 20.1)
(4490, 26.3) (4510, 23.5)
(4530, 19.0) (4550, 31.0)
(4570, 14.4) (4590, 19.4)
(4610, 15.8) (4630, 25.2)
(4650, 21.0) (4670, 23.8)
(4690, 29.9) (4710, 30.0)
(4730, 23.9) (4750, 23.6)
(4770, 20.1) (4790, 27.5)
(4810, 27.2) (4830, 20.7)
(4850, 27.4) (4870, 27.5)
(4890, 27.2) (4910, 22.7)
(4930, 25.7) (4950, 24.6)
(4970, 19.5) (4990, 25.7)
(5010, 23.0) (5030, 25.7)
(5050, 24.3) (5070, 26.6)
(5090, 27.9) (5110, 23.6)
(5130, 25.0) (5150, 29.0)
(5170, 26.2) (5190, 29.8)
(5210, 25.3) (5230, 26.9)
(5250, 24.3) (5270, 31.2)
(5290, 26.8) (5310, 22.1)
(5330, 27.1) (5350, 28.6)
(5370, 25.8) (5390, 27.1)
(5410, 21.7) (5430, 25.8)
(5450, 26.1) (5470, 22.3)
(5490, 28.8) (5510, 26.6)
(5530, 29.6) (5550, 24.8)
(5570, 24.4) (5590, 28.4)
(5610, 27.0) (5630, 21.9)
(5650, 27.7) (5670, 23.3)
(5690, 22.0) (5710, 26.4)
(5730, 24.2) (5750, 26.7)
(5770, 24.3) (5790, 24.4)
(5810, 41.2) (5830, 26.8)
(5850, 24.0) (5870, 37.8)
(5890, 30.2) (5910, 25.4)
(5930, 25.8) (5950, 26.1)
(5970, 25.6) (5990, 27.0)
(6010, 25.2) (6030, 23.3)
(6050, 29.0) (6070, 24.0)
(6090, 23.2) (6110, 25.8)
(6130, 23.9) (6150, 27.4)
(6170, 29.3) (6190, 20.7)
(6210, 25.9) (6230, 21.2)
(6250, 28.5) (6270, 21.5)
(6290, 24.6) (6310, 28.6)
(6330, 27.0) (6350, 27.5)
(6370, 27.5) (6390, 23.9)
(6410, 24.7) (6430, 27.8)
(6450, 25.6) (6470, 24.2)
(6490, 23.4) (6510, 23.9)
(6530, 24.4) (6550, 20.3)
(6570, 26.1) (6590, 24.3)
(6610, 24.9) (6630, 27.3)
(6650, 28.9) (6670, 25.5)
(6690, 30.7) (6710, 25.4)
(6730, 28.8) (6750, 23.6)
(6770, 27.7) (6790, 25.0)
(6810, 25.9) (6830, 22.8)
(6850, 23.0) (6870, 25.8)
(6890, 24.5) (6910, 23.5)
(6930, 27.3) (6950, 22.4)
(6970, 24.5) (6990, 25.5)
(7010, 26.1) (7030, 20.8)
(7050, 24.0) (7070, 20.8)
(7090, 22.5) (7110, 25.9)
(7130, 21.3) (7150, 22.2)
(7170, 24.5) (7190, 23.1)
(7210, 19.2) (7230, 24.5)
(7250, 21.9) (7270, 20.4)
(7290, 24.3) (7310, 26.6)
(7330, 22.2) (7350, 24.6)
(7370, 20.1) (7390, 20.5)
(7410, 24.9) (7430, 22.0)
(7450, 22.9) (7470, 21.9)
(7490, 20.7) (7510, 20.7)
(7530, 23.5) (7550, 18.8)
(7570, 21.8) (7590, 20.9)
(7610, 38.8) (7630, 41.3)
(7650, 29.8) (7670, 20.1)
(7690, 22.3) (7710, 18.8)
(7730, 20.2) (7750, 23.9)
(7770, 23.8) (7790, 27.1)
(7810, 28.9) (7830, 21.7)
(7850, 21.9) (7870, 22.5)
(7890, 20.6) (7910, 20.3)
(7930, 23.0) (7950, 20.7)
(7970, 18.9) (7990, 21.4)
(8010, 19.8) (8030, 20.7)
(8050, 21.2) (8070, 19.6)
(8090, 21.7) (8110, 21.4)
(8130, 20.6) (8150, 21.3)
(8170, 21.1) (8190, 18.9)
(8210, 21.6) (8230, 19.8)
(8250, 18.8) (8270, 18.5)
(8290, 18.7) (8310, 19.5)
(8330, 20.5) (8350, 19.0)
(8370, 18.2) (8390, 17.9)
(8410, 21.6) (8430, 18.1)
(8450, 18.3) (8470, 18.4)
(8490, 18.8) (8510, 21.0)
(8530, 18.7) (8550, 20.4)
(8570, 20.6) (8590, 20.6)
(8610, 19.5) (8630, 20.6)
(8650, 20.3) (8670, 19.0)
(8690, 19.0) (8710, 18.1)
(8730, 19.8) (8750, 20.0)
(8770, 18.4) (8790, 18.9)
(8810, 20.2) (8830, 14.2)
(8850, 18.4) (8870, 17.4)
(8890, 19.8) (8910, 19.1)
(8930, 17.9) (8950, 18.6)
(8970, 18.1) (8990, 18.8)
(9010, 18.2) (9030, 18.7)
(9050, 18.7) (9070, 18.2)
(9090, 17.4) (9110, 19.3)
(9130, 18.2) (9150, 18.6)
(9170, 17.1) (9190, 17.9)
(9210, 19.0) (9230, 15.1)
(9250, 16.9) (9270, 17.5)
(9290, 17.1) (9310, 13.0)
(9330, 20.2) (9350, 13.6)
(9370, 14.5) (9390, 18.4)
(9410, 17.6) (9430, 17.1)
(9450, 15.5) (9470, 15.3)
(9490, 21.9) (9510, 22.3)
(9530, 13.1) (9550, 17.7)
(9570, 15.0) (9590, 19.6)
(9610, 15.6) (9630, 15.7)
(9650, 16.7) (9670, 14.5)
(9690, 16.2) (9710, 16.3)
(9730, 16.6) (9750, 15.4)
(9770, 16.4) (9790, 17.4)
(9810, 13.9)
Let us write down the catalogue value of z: 0.161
